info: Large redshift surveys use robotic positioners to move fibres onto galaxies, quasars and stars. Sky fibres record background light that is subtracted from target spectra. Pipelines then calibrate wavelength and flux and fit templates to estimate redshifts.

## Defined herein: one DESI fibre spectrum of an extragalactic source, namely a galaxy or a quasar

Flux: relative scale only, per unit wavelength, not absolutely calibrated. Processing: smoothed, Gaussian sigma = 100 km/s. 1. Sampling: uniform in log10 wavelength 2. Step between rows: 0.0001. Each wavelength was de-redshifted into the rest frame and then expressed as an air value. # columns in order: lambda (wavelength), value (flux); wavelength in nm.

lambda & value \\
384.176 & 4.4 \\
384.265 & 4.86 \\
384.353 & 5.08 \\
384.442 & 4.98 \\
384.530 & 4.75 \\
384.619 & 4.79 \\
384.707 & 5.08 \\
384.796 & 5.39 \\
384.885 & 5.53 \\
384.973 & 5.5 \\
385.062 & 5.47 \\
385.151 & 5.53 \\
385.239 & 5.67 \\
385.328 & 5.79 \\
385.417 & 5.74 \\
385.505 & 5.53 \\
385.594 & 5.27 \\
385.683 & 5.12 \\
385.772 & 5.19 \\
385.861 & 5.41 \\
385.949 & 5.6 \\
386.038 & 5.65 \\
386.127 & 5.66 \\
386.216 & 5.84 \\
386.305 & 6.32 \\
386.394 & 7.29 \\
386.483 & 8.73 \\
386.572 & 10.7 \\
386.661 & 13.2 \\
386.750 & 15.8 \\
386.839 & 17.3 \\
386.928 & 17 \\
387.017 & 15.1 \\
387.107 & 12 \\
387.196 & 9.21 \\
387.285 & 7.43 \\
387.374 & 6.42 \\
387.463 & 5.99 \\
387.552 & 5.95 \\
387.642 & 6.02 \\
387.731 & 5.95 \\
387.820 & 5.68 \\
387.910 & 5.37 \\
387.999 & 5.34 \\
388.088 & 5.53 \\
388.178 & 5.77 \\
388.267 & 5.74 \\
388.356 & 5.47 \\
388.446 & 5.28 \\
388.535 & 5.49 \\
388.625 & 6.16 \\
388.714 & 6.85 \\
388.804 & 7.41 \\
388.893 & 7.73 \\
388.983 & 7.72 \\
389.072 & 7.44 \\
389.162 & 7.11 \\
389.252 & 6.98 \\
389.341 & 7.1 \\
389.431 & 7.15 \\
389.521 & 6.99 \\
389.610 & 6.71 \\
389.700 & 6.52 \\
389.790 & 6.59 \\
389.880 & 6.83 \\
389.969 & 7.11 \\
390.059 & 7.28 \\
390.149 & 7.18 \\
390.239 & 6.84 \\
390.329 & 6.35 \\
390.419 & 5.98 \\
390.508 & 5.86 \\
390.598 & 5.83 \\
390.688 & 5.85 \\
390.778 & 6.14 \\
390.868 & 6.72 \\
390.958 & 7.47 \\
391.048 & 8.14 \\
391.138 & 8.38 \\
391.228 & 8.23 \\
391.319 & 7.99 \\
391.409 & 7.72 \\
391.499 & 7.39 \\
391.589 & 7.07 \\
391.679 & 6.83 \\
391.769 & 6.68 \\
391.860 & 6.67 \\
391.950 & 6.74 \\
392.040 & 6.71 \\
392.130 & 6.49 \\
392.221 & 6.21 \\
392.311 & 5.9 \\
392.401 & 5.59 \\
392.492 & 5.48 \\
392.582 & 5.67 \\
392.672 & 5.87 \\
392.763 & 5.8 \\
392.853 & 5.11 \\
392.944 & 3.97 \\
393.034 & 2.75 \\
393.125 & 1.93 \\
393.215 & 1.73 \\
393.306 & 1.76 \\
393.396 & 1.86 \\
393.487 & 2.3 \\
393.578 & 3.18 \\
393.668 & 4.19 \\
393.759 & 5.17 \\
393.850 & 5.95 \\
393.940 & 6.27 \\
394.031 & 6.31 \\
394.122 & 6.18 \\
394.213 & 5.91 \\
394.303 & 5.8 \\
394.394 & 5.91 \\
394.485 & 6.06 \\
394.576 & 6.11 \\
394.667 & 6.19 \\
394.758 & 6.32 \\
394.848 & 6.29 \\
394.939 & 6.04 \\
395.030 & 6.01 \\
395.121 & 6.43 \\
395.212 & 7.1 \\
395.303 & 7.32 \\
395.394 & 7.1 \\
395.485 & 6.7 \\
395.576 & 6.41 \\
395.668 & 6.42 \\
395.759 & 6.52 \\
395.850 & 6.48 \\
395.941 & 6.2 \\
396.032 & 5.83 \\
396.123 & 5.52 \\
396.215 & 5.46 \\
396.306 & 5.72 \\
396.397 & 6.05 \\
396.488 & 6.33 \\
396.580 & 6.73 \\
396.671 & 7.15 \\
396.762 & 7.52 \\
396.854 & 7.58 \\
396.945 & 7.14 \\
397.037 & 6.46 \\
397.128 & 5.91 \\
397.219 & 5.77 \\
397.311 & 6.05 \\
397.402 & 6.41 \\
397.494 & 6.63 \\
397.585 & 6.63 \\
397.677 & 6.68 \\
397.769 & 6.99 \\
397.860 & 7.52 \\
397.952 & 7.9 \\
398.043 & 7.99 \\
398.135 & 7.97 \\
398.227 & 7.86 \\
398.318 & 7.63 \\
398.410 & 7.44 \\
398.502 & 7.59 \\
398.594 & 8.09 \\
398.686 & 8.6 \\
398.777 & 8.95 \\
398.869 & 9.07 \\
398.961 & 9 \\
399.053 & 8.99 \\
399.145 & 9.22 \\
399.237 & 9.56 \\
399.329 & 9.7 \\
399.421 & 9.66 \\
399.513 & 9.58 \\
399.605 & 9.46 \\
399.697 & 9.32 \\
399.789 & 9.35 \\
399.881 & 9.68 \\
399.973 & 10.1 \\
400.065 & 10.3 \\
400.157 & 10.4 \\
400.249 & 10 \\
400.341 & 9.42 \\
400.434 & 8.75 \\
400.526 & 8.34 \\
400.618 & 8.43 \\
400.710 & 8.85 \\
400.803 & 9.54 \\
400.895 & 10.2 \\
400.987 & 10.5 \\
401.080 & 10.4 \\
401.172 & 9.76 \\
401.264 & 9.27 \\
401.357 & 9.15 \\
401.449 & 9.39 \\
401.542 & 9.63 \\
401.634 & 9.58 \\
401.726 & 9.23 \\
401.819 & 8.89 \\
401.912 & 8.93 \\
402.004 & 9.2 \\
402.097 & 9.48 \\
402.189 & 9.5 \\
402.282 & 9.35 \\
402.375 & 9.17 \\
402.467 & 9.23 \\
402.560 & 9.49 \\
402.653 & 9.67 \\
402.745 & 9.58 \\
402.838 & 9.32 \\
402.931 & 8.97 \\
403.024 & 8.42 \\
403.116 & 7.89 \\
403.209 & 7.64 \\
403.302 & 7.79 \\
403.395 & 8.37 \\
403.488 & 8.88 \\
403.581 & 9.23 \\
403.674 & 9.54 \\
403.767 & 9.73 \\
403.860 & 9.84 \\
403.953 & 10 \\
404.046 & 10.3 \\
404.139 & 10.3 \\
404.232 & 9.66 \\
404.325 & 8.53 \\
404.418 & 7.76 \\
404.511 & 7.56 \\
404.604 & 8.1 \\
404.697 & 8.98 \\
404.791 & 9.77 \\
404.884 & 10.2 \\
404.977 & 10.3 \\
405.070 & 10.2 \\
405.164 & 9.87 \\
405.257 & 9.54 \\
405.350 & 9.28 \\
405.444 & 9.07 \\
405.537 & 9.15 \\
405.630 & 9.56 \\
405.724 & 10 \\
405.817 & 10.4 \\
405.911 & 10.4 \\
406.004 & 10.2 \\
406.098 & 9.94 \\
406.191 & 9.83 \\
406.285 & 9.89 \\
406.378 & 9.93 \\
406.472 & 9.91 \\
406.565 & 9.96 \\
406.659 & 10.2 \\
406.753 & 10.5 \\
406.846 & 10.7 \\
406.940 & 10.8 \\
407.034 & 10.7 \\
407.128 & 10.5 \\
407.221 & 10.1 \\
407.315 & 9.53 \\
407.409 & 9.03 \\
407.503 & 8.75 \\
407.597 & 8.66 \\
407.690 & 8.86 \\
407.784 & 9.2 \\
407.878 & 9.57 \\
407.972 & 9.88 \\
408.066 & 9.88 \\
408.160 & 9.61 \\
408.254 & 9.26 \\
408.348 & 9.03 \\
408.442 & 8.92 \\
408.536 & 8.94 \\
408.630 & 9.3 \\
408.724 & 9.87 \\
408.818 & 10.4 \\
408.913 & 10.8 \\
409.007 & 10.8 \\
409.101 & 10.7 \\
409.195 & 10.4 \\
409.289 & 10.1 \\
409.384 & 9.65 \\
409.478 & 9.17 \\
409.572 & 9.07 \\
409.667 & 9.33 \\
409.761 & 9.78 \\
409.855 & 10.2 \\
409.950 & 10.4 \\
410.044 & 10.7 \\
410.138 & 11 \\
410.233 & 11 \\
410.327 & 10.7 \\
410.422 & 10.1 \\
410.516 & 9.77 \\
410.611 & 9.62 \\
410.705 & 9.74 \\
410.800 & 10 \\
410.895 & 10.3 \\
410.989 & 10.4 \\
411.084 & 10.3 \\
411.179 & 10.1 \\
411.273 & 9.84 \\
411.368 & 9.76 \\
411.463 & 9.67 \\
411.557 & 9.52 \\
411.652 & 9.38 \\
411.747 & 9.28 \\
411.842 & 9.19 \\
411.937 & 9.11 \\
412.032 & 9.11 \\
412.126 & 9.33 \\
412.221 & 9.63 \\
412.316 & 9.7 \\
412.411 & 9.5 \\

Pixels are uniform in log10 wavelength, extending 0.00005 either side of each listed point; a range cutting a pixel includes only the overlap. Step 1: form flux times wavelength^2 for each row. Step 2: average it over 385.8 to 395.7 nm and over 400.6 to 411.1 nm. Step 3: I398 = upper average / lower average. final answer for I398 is 1.6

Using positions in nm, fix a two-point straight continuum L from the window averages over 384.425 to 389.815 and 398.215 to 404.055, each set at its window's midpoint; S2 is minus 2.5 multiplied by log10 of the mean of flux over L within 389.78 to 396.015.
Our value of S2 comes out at 0.31 mag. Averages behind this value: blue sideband 7.1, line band 5.99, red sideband 9.19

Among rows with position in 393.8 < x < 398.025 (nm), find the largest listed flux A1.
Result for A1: 7.9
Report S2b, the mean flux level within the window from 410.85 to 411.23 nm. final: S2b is 10.3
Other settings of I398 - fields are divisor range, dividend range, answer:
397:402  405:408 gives 1.17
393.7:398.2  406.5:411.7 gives 1.63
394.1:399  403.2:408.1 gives 1.47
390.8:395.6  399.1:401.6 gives 1.69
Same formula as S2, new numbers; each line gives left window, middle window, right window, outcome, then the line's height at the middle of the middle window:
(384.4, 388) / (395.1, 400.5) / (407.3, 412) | 0.11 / 8.55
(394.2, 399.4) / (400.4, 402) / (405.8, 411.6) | -0.16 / 8.1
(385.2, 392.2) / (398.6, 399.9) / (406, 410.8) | -0.07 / 8.67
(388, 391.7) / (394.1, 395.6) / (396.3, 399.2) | 0.13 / 7.17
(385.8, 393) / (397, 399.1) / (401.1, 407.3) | 0.14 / 8.54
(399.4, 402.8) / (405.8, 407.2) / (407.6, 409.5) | -0.07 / 9.64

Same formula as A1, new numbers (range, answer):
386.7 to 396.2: 17.3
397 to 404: 10.5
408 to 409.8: 10.8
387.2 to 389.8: 7.73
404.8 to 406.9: 10.7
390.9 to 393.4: 8.38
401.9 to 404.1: 10.3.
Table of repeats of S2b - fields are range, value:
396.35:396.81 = 6.75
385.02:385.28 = 5.56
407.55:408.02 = 9.24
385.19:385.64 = 5.6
